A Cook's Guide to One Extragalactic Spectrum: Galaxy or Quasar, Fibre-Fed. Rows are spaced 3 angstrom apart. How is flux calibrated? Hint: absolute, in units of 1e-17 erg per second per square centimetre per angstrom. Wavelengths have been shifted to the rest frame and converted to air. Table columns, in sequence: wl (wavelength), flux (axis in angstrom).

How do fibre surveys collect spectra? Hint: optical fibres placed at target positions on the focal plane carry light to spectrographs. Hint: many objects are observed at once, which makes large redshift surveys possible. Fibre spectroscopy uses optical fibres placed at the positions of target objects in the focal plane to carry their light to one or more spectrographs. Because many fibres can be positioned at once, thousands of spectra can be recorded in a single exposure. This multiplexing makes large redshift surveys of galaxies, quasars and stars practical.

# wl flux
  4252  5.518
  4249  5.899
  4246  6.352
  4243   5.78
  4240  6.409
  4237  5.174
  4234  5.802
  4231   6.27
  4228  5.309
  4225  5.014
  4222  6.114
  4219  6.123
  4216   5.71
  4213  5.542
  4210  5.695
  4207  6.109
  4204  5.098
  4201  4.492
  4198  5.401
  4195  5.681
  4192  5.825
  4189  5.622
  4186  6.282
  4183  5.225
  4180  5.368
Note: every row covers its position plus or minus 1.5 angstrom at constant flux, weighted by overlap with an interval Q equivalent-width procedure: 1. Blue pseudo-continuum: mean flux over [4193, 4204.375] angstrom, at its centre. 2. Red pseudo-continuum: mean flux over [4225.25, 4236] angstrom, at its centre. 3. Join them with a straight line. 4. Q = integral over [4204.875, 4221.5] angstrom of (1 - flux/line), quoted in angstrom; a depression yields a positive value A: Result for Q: -1.2 angstrom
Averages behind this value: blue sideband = 5.2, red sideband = 5.67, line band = 5.82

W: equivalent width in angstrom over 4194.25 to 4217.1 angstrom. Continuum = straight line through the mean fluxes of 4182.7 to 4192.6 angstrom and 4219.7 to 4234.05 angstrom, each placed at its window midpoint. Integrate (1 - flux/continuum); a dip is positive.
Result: 1.2 angstrom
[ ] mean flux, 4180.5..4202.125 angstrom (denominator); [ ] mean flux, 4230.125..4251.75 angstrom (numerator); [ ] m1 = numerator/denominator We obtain 1.07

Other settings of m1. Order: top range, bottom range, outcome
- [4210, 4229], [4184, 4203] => 1.02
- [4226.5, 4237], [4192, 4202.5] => 1.08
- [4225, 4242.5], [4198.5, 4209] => 1.09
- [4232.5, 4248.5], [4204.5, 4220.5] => 1.02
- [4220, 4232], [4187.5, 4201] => 1.03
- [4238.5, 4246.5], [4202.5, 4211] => 1.09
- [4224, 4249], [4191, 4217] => 1.05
